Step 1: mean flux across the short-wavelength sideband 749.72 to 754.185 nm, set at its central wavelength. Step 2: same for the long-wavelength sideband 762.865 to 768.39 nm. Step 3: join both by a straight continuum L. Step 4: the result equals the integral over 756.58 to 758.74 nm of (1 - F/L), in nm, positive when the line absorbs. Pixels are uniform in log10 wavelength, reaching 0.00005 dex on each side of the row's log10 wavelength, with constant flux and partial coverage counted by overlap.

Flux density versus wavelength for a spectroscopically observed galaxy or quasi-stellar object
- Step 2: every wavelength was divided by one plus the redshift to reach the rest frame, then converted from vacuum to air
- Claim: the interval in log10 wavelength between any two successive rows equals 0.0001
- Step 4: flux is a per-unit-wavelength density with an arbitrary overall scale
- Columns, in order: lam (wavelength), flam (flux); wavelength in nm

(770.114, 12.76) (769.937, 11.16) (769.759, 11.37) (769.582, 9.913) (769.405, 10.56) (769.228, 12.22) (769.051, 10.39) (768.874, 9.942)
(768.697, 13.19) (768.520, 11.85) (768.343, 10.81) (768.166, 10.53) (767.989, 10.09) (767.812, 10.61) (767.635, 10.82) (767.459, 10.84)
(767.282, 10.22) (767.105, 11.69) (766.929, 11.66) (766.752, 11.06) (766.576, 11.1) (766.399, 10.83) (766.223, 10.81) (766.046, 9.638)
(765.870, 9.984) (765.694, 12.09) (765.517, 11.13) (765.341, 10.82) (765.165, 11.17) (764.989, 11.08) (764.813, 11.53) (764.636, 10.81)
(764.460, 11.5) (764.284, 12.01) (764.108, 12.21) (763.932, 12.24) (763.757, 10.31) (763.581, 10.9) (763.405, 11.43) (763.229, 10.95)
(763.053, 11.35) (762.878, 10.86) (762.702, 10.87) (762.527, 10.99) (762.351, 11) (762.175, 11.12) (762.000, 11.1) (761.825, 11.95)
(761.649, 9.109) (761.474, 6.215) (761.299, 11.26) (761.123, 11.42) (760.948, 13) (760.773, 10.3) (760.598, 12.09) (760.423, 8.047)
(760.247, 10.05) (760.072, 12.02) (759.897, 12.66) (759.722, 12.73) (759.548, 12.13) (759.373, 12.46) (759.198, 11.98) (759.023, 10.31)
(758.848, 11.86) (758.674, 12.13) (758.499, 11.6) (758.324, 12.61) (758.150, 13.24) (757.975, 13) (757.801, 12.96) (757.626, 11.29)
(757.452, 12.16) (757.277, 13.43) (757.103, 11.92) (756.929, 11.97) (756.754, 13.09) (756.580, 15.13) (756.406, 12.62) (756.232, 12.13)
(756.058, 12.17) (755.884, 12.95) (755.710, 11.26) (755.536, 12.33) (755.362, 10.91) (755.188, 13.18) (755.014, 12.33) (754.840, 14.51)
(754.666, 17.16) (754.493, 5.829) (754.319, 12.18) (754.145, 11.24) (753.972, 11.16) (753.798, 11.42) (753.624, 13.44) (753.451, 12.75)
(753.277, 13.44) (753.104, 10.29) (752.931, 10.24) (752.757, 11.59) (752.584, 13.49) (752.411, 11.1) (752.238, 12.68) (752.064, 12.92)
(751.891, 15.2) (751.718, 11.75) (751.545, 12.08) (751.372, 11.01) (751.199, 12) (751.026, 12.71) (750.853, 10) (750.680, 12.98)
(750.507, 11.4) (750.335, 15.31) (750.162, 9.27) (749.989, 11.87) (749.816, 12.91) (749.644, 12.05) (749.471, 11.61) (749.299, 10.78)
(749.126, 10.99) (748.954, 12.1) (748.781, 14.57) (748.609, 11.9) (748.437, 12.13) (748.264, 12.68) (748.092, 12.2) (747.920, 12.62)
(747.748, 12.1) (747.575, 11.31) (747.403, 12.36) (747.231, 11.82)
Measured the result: -0.168 nm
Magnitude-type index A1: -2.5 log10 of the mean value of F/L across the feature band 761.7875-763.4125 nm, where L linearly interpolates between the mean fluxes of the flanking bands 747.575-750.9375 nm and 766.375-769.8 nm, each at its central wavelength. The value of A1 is 0.02 mag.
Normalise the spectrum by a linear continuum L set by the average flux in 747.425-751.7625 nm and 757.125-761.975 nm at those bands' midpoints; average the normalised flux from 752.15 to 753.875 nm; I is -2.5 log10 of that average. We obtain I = -0.02 mag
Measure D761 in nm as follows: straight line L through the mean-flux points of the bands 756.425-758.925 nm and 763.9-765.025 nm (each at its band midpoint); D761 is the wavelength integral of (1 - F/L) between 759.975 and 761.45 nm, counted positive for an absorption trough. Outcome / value 0.16 nm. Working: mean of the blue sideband 12.6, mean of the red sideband 11.6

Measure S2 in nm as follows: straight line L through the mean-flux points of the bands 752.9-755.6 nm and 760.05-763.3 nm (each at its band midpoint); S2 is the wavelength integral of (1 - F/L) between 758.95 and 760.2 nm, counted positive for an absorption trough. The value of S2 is -0.10 nm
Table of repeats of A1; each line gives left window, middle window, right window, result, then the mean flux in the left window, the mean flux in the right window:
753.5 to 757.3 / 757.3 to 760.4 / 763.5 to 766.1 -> -0.01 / 12.4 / 11.2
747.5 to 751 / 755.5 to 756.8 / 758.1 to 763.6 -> -0.10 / 12.1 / 11.2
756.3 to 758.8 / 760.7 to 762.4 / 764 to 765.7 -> 0.13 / 12.6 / 11.4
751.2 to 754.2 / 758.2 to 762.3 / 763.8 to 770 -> 0.03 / 12.1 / 11.1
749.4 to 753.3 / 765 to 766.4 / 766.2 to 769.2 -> 0.03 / 12.1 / 11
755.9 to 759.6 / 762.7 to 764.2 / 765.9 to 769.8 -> 0.03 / 12.4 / 10.9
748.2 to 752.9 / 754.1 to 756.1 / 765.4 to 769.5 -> -0.03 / 12.2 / 11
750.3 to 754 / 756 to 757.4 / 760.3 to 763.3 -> -0.12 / 12.2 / 10.7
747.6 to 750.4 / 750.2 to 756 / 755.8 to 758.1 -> 0.02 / 12.1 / 12.7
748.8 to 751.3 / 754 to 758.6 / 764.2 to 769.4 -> -0.07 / 11.9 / 11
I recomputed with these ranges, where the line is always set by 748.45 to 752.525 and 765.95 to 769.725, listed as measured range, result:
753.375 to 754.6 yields 0.06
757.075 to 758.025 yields -0.08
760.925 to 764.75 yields 0.03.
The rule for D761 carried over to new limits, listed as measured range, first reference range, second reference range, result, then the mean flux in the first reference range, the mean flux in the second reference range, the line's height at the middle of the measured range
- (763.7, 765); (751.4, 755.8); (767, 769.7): -0.03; 12.2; 10.9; 11.3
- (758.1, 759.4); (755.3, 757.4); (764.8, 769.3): 0.02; 12.5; 11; 12.2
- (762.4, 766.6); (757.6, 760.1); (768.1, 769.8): 0.17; 12.2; 11.1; 11.6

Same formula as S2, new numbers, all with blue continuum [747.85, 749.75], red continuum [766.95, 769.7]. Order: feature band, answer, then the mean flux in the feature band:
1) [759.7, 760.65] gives 0.03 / 11.1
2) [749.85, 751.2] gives 0.01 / 12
